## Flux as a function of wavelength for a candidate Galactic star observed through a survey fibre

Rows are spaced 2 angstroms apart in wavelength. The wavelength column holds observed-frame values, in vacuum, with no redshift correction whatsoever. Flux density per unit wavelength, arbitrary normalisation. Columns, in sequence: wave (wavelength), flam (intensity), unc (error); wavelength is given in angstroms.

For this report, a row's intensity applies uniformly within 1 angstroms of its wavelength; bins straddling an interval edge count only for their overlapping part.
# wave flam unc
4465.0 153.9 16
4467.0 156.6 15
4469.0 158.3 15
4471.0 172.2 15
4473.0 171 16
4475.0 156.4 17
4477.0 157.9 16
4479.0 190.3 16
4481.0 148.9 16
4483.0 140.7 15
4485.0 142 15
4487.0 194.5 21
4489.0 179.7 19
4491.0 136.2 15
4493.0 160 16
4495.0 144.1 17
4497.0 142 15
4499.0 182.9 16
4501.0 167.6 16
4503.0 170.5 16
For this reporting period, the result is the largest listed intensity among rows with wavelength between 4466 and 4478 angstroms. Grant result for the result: 172.2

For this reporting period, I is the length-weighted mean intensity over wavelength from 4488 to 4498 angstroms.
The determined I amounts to 152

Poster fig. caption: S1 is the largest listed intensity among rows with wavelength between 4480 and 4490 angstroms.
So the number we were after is 194.5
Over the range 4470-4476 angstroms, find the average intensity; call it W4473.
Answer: 167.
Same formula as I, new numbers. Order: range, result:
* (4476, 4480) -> 174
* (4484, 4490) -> 172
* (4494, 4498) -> 143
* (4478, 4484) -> 160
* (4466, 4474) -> 165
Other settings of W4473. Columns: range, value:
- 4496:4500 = 162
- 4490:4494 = 148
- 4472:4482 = 165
